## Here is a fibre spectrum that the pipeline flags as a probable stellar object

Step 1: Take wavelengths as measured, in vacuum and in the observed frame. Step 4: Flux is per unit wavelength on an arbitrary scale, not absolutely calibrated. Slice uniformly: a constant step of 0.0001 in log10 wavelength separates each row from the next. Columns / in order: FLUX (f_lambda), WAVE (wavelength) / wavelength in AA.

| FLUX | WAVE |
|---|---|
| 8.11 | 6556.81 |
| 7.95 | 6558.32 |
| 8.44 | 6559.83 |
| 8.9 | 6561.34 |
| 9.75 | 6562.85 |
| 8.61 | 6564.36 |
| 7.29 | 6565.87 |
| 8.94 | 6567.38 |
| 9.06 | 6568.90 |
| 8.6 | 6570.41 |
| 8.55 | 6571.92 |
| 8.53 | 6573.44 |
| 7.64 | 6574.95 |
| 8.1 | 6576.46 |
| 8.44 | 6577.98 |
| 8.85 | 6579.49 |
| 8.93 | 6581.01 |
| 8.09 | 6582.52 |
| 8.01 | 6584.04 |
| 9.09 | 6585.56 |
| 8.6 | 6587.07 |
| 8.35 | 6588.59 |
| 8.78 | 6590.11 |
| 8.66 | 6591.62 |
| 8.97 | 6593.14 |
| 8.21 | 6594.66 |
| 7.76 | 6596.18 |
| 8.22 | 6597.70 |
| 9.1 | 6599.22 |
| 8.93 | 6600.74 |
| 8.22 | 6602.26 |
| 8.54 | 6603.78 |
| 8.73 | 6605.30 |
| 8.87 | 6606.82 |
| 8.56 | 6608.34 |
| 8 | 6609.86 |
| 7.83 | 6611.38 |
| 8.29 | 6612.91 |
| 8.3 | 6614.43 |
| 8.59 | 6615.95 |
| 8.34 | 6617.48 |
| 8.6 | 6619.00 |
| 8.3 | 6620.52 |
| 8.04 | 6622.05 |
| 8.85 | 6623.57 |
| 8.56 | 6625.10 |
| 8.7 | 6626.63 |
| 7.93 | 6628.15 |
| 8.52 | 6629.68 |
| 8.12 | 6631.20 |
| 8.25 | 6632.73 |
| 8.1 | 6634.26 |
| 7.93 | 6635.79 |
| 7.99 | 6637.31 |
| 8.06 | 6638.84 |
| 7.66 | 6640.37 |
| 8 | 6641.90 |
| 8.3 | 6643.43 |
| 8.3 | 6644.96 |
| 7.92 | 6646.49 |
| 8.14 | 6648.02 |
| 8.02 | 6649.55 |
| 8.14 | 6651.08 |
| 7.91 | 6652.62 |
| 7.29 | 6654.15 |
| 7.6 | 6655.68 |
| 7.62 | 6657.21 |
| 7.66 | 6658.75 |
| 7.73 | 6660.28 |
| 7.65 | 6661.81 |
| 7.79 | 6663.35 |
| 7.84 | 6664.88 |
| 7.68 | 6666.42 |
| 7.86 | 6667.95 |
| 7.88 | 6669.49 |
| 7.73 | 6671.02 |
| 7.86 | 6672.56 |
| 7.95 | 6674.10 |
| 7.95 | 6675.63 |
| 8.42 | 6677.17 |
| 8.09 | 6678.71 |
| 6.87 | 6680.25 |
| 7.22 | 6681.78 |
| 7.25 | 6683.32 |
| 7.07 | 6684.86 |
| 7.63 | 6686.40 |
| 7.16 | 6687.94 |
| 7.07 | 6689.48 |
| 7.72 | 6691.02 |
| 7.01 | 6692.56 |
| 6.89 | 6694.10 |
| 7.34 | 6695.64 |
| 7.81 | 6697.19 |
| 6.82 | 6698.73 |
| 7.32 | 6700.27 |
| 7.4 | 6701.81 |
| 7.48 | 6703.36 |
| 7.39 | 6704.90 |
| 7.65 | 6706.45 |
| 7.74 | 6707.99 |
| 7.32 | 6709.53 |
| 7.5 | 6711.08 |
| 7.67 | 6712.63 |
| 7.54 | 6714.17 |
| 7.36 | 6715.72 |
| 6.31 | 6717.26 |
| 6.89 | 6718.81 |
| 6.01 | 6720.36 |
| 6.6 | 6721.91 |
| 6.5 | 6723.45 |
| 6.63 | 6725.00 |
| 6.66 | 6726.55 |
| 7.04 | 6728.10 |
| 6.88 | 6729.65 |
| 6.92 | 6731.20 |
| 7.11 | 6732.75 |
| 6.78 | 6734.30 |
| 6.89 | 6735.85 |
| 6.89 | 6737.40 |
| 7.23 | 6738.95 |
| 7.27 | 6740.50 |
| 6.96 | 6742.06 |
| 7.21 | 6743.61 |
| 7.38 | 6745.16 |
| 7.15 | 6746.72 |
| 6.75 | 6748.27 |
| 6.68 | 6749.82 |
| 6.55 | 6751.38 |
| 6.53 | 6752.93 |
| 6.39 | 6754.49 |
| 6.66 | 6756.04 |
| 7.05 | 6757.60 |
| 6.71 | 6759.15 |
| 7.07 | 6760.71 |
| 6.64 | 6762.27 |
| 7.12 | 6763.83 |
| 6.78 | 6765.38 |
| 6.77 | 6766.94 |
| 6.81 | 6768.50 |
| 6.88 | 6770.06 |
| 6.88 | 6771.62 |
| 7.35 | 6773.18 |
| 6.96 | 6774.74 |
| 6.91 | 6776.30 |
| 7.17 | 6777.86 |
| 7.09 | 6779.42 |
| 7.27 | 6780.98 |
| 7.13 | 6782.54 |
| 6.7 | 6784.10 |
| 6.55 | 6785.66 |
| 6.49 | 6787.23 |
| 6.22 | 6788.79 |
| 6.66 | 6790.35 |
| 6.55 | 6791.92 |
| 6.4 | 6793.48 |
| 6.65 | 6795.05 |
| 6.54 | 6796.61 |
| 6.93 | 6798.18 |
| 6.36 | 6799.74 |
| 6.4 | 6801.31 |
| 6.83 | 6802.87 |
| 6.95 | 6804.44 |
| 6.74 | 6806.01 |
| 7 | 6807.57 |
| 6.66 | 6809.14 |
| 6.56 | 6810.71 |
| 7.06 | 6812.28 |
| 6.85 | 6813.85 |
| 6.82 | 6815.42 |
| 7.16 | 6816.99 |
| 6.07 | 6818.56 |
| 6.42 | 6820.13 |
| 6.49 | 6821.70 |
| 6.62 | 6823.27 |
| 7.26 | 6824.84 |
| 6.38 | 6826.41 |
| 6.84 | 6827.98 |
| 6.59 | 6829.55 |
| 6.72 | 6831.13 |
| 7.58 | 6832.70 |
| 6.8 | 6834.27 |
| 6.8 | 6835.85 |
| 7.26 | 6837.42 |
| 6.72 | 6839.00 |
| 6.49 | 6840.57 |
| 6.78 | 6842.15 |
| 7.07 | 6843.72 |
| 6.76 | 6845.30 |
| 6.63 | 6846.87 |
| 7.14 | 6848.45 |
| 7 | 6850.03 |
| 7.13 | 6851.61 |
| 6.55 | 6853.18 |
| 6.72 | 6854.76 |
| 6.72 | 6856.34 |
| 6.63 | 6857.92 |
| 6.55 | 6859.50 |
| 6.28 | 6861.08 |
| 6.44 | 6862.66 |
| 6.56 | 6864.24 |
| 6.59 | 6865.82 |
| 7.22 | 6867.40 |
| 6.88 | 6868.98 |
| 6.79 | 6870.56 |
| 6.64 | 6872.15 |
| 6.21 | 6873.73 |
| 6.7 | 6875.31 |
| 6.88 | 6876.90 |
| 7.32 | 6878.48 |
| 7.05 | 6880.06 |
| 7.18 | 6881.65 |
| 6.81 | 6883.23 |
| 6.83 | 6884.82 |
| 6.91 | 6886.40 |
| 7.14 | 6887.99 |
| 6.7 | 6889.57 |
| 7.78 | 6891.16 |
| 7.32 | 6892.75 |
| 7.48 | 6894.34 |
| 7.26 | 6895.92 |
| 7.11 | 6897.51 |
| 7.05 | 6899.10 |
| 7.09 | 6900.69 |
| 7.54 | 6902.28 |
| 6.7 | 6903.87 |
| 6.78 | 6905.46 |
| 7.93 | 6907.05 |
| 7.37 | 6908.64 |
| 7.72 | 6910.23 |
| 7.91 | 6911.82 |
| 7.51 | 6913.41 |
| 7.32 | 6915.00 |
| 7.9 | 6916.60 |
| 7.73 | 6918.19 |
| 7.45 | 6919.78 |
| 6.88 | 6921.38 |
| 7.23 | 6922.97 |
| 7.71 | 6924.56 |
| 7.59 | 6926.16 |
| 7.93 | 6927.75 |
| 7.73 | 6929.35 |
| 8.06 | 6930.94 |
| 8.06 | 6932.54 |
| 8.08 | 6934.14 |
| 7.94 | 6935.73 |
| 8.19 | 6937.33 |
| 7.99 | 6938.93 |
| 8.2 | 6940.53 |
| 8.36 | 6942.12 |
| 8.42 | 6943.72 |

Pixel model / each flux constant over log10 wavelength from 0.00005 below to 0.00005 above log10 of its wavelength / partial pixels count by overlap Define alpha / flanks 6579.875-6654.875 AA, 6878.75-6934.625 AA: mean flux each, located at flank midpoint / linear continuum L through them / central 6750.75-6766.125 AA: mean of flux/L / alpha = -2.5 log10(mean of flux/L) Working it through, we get 0.17 mag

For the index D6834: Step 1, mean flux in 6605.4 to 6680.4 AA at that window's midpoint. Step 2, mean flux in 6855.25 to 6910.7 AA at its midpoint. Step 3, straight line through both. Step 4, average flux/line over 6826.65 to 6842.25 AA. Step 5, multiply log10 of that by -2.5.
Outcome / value 0.054 mag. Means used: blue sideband 8.07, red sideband 6.97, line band 6.84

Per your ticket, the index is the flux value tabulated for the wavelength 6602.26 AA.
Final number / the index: 8.22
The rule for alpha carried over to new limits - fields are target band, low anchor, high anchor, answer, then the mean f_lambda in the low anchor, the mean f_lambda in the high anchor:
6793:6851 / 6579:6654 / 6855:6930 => 0.102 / 8.34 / 7.13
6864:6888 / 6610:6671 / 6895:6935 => 0.110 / 8.05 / 7.51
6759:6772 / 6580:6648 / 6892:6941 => 0.163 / 8.36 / 7.57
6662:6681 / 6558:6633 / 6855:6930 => 0.042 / 8.47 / 7.13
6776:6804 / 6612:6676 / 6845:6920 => 0.110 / 8.05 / 7.04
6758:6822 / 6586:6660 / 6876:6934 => 0.143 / 8.26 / 7.37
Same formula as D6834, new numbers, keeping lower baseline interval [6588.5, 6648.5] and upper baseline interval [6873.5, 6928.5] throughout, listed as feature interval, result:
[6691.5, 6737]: 0.13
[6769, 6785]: 0.10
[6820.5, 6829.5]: 0.13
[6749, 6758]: 0.18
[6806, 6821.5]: 0.13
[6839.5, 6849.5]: 0.10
